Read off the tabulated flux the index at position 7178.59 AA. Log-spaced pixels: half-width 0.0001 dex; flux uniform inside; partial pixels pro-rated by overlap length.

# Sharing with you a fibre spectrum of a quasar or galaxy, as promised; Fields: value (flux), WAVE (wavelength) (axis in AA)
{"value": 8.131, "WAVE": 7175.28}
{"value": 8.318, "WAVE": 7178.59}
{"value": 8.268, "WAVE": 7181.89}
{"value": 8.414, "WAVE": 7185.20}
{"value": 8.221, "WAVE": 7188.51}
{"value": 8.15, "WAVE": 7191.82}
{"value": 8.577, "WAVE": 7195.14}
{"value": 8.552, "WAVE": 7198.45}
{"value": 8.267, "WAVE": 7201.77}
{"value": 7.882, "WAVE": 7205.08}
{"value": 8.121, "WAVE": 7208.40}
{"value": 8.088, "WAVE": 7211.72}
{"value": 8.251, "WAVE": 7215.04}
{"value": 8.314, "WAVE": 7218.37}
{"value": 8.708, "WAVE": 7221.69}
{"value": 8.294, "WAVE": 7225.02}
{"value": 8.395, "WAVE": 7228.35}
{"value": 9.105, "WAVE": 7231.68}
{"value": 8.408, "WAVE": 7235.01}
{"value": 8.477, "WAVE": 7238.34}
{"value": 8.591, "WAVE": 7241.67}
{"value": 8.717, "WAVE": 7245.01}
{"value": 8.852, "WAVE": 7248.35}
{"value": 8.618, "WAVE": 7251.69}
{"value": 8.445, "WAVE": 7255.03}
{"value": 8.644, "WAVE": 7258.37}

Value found 8.318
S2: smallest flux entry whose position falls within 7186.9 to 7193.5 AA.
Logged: 8.15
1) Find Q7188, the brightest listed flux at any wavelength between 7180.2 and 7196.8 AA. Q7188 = 8.577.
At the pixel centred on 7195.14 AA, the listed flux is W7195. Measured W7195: 8.577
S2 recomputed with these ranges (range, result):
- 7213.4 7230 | 8.251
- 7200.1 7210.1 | 7.882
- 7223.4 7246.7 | 8.294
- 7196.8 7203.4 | 8.267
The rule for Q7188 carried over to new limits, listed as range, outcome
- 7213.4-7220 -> 8.314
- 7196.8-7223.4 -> 8.708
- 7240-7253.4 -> 8.852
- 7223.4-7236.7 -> 9.105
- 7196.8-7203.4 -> 8.552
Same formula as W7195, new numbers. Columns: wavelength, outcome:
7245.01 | 8.717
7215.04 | 8.251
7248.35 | 8.852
